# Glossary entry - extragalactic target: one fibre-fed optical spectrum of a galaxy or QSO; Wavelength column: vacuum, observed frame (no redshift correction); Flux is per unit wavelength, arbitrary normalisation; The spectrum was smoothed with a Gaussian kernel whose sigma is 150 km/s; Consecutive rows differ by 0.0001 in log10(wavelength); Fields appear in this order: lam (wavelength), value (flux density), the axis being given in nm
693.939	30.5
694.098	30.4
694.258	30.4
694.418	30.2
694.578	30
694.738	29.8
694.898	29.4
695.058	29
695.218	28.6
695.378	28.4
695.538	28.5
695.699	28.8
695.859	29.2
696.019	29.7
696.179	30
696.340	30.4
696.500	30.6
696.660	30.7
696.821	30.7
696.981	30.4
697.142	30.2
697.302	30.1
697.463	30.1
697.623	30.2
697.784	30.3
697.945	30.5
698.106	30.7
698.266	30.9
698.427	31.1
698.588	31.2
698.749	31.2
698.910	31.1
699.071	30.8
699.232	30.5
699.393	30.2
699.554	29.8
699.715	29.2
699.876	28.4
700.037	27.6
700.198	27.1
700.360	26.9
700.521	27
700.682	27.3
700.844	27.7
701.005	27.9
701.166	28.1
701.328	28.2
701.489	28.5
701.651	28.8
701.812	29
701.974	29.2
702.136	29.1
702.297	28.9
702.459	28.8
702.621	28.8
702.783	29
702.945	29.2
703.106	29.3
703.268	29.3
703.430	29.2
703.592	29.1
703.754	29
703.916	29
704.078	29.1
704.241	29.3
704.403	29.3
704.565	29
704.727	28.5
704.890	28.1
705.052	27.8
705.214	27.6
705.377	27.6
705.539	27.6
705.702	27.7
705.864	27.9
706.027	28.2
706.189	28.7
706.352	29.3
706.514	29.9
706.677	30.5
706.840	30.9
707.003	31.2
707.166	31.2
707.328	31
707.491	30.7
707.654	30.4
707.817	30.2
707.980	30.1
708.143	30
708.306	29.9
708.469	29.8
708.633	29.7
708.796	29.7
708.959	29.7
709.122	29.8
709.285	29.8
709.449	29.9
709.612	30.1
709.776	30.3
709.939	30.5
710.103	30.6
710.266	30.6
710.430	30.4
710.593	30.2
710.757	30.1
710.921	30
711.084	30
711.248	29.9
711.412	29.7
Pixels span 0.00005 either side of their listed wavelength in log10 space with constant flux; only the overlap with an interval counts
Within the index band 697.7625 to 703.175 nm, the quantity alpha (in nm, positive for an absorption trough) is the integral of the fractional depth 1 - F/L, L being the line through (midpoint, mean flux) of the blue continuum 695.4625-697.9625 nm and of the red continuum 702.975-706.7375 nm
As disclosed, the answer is 0.05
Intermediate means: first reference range 30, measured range 29.2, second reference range 28.7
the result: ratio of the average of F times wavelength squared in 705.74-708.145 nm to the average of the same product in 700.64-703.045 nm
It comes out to 1.1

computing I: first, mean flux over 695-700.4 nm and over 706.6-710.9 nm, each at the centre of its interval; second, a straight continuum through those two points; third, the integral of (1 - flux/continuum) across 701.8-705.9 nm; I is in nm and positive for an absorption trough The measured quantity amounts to 0.185 nm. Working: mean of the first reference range 29.8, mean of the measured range 28.7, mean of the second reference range 30.3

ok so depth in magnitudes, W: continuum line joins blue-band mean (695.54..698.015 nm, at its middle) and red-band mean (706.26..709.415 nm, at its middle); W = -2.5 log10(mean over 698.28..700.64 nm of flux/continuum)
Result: 0.02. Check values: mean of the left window 30.1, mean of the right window 30.2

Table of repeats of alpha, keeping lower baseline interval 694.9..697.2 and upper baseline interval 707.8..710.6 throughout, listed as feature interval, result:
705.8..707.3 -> 0.01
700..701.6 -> 0.11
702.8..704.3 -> 0.04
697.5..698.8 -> -0.04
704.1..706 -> 0.11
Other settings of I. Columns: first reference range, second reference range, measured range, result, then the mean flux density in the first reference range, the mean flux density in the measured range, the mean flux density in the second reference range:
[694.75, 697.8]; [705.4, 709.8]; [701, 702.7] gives 0.06 nm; 29.7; 28.7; 29.8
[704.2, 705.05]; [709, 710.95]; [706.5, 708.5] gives -0.07 nm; 28.7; 30.5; 30.2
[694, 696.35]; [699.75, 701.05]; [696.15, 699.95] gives -0.26 nm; 29.5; 30.4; 27.5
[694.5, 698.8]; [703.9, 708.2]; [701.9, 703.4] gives 0.02 nm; 30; 29.1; 29.3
